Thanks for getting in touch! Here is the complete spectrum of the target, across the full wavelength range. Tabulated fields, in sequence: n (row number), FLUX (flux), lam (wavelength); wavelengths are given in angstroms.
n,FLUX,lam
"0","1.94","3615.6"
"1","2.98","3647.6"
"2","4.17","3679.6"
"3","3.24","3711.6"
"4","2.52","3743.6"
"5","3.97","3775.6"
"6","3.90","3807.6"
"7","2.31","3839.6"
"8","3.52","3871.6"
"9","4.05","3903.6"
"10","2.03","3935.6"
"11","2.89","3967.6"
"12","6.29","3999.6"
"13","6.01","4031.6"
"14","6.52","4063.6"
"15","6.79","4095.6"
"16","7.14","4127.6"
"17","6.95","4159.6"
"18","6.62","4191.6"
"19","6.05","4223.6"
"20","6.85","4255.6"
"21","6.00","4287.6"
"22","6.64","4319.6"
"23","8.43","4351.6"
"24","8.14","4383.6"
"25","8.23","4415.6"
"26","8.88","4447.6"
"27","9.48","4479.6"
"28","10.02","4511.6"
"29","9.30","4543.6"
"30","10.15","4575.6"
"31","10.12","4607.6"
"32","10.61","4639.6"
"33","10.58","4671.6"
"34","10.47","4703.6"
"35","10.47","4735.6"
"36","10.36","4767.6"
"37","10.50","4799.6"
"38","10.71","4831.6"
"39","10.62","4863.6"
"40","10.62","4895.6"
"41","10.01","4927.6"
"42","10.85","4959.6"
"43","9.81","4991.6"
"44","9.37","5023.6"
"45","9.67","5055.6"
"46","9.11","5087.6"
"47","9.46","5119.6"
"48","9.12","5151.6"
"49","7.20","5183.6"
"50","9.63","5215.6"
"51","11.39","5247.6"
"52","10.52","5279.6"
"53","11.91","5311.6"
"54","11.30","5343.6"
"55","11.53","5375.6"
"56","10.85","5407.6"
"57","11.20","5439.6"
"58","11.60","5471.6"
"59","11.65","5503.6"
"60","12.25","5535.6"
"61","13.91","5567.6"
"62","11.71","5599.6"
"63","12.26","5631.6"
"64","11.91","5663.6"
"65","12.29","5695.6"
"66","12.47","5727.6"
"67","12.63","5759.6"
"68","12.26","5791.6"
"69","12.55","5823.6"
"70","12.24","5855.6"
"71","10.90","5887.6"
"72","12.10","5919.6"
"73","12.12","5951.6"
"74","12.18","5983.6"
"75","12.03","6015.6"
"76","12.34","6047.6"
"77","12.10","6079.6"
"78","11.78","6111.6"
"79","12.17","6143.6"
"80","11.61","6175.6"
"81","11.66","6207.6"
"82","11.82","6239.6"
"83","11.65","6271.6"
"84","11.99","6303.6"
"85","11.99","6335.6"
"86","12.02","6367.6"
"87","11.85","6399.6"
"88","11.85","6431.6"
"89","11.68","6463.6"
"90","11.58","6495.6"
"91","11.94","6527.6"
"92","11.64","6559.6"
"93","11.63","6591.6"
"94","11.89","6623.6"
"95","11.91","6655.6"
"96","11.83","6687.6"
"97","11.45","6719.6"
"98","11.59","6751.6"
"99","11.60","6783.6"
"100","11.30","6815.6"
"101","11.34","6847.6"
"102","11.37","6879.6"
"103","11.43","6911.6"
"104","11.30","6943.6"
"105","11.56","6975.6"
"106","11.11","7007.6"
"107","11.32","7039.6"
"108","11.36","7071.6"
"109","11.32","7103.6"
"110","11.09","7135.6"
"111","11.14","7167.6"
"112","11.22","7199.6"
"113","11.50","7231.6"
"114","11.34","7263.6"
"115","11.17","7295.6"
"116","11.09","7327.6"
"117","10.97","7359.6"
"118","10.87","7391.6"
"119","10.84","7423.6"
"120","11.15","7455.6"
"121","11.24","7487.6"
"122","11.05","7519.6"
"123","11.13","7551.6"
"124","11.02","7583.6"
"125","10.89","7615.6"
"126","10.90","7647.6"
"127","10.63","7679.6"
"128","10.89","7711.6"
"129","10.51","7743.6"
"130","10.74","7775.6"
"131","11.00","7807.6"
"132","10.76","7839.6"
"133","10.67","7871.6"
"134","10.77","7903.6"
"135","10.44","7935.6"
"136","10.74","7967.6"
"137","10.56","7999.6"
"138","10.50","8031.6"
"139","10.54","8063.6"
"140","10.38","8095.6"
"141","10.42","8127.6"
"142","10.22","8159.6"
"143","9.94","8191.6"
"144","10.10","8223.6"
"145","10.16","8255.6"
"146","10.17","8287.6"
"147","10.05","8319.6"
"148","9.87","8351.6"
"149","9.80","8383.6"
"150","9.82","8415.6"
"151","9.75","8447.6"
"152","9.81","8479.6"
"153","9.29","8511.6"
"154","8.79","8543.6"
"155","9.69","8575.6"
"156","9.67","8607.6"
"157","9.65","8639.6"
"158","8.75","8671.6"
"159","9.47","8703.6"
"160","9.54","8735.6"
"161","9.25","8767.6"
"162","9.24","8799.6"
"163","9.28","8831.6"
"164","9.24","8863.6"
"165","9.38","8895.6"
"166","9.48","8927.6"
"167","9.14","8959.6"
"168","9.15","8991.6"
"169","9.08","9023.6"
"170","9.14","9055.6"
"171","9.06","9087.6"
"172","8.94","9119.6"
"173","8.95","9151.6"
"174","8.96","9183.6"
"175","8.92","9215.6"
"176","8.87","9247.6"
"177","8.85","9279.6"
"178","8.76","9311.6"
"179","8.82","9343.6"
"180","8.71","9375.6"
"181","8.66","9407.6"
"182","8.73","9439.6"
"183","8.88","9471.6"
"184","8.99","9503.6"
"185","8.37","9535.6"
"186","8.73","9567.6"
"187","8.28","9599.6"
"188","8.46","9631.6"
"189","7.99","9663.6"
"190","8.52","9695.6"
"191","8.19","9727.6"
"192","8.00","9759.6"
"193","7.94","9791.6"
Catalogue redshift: 0.00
